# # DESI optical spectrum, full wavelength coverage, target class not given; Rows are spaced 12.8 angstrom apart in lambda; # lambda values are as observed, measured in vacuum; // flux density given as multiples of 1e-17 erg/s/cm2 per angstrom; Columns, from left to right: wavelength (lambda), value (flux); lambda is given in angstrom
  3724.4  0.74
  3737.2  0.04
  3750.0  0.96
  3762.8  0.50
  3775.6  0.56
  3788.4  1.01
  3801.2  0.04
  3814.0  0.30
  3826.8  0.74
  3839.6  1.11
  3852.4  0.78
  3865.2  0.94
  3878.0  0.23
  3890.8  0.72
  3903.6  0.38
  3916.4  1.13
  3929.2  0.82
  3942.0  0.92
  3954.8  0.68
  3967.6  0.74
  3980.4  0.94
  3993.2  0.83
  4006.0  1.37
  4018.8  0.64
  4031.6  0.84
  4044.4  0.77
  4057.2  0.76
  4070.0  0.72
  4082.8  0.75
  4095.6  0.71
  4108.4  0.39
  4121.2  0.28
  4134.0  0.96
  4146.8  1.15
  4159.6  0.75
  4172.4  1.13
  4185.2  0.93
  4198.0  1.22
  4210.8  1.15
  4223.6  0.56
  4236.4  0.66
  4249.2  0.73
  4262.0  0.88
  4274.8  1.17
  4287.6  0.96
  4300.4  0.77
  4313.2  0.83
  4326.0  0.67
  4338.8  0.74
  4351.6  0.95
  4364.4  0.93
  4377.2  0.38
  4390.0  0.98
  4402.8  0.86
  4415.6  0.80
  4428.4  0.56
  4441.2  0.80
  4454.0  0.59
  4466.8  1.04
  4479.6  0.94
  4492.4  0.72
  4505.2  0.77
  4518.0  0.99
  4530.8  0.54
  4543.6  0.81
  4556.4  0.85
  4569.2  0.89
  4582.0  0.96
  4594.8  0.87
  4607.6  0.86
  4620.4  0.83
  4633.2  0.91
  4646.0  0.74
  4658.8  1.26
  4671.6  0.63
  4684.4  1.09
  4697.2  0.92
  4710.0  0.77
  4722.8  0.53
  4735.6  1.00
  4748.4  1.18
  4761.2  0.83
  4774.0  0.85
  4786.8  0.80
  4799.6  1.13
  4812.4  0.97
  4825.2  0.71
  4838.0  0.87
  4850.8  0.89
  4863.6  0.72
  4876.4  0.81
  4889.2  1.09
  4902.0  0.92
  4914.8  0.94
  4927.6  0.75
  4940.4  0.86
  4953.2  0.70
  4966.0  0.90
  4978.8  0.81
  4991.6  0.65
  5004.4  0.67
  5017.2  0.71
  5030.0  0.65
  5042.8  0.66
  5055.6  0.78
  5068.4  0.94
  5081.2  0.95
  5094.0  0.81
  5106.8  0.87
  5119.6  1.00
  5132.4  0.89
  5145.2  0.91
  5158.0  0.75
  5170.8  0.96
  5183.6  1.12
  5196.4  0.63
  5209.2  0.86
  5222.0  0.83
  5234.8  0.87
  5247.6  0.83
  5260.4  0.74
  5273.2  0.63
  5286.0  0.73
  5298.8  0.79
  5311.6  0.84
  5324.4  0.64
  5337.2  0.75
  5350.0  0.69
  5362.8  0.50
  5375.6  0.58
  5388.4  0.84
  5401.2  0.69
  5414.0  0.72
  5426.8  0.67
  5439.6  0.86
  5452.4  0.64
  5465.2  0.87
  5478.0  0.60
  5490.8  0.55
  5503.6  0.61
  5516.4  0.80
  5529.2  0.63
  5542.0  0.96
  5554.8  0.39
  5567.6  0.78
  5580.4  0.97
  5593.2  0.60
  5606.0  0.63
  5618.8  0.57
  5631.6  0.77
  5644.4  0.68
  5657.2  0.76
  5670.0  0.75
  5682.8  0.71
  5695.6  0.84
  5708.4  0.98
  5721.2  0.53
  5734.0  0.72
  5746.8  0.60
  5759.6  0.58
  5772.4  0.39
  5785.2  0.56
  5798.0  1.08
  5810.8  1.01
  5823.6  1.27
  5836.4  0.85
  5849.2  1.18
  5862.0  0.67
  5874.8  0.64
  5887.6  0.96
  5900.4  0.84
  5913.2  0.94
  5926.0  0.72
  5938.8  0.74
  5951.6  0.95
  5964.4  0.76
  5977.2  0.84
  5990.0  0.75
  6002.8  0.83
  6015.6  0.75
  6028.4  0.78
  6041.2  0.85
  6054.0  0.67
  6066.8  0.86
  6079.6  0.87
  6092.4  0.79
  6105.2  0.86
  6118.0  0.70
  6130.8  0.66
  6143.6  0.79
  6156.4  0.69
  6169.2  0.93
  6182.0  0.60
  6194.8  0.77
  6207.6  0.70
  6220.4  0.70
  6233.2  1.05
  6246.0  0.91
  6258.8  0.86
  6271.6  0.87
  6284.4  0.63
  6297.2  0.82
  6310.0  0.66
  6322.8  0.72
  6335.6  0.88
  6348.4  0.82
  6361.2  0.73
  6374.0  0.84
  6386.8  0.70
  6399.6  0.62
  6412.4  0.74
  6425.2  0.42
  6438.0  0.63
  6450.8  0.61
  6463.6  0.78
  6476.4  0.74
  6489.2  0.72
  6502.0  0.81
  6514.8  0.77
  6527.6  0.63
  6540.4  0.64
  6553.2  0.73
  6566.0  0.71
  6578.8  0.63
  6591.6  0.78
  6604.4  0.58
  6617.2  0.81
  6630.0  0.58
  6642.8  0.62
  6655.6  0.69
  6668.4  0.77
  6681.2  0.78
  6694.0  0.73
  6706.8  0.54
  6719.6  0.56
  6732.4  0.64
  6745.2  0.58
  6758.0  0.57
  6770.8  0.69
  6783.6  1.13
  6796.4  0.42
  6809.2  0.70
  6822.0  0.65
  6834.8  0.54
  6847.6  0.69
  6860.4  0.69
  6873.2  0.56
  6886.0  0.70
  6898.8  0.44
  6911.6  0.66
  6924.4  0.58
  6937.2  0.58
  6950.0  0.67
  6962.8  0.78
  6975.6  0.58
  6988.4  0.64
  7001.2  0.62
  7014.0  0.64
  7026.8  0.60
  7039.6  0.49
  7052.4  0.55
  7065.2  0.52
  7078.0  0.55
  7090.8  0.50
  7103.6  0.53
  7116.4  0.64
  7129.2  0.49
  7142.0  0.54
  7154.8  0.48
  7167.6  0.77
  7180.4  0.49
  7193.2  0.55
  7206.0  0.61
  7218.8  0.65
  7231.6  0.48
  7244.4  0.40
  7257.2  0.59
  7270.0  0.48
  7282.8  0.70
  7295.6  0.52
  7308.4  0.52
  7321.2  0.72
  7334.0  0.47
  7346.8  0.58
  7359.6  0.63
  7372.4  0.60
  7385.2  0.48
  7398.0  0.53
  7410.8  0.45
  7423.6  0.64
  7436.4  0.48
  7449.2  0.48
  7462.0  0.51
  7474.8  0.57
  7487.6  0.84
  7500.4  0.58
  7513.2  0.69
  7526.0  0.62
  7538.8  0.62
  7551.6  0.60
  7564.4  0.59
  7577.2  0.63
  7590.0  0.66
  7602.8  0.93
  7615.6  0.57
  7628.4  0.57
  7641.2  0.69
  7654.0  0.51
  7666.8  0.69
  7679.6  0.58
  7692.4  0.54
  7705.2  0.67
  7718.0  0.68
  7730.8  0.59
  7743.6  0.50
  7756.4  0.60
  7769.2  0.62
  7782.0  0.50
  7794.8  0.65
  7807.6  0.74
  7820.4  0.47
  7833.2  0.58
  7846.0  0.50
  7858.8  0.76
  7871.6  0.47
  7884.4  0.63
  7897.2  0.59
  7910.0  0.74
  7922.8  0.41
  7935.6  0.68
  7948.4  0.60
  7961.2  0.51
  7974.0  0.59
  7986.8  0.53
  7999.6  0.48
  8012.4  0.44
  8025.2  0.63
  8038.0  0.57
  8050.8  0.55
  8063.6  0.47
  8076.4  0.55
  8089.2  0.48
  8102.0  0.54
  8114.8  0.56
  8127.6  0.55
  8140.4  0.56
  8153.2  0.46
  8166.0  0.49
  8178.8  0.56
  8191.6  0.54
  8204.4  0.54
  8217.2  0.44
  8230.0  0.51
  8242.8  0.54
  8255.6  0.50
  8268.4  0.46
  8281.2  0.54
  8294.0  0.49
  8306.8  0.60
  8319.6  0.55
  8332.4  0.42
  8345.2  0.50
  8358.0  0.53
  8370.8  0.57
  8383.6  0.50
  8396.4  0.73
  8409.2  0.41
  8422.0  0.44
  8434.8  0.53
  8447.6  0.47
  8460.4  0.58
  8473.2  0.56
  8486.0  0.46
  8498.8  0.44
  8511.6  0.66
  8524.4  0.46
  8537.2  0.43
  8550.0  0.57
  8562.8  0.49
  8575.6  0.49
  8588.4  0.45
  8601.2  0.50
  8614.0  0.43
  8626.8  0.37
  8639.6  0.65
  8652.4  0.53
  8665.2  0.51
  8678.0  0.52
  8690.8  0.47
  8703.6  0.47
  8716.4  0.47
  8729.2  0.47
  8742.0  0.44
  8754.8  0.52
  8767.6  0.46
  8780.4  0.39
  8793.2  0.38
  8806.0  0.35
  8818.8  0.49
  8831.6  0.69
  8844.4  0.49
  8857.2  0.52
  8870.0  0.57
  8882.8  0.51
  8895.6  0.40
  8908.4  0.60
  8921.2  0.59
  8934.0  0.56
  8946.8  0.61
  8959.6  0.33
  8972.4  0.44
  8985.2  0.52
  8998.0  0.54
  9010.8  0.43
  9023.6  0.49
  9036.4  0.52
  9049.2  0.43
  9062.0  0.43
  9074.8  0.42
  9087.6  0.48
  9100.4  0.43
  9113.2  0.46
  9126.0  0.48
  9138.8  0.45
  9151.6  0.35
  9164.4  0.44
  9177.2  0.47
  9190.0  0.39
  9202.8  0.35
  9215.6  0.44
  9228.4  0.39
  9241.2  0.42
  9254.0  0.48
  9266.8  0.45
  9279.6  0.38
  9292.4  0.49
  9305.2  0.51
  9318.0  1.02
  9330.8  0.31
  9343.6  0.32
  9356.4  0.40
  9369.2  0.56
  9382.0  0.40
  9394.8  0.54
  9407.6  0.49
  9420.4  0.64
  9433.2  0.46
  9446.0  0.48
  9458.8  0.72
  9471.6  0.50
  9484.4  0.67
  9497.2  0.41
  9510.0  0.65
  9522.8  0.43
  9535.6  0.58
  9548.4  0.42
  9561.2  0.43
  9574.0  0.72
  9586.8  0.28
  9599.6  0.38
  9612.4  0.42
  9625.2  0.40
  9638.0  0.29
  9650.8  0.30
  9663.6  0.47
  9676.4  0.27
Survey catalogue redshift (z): 0.03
